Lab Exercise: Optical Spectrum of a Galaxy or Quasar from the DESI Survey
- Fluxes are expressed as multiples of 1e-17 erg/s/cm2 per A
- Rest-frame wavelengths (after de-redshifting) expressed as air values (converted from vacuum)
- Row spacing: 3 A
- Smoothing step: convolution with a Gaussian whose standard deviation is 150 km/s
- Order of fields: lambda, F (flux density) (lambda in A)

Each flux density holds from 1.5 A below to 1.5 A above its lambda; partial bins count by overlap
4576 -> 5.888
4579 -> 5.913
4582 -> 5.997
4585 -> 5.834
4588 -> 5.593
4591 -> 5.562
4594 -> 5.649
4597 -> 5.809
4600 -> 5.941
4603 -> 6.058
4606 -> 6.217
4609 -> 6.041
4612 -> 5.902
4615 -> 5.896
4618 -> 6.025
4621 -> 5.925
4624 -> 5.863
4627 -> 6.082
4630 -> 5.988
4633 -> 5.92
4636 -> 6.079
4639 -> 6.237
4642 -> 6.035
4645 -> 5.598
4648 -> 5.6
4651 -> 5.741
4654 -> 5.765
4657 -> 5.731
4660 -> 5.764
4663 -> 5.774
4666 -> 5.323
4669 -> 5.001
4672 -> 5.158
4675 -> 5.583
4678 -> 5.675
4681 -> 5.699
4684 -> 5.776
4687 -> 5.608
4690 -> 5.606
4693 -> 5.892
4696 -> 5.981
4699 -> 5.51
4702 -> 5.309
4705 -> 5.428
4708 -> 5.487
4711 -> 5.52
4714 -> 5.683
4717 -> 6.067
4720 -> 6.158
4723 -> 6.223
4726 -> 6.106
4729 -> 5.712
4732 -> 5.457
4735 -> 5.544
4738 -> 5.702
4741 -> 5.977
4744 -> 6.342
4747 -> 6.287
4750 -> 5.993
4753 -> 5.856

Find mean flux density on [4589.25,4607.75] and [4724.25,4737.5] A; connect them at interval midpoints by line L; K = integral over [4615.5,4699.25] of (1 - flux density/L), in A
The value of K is 0.70 A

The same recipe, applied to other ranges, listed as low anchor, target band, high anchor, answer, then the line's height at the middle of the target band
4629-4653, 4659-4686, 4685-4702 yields 1.14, 5.77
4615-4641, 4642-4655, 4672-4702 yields 0.38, 5.89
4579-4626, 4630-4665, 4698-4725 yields -0.11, 5.82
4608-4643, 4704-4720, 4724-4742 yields 0.31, 5.8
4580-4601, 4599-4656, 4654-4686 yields -2.71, 5.67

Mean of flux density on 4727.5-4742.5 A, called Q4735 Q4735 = 5.68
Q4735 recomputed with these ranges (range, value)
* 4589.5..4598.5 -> 5.67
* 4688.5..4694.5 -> 5.75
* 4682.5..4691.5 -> 5.66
